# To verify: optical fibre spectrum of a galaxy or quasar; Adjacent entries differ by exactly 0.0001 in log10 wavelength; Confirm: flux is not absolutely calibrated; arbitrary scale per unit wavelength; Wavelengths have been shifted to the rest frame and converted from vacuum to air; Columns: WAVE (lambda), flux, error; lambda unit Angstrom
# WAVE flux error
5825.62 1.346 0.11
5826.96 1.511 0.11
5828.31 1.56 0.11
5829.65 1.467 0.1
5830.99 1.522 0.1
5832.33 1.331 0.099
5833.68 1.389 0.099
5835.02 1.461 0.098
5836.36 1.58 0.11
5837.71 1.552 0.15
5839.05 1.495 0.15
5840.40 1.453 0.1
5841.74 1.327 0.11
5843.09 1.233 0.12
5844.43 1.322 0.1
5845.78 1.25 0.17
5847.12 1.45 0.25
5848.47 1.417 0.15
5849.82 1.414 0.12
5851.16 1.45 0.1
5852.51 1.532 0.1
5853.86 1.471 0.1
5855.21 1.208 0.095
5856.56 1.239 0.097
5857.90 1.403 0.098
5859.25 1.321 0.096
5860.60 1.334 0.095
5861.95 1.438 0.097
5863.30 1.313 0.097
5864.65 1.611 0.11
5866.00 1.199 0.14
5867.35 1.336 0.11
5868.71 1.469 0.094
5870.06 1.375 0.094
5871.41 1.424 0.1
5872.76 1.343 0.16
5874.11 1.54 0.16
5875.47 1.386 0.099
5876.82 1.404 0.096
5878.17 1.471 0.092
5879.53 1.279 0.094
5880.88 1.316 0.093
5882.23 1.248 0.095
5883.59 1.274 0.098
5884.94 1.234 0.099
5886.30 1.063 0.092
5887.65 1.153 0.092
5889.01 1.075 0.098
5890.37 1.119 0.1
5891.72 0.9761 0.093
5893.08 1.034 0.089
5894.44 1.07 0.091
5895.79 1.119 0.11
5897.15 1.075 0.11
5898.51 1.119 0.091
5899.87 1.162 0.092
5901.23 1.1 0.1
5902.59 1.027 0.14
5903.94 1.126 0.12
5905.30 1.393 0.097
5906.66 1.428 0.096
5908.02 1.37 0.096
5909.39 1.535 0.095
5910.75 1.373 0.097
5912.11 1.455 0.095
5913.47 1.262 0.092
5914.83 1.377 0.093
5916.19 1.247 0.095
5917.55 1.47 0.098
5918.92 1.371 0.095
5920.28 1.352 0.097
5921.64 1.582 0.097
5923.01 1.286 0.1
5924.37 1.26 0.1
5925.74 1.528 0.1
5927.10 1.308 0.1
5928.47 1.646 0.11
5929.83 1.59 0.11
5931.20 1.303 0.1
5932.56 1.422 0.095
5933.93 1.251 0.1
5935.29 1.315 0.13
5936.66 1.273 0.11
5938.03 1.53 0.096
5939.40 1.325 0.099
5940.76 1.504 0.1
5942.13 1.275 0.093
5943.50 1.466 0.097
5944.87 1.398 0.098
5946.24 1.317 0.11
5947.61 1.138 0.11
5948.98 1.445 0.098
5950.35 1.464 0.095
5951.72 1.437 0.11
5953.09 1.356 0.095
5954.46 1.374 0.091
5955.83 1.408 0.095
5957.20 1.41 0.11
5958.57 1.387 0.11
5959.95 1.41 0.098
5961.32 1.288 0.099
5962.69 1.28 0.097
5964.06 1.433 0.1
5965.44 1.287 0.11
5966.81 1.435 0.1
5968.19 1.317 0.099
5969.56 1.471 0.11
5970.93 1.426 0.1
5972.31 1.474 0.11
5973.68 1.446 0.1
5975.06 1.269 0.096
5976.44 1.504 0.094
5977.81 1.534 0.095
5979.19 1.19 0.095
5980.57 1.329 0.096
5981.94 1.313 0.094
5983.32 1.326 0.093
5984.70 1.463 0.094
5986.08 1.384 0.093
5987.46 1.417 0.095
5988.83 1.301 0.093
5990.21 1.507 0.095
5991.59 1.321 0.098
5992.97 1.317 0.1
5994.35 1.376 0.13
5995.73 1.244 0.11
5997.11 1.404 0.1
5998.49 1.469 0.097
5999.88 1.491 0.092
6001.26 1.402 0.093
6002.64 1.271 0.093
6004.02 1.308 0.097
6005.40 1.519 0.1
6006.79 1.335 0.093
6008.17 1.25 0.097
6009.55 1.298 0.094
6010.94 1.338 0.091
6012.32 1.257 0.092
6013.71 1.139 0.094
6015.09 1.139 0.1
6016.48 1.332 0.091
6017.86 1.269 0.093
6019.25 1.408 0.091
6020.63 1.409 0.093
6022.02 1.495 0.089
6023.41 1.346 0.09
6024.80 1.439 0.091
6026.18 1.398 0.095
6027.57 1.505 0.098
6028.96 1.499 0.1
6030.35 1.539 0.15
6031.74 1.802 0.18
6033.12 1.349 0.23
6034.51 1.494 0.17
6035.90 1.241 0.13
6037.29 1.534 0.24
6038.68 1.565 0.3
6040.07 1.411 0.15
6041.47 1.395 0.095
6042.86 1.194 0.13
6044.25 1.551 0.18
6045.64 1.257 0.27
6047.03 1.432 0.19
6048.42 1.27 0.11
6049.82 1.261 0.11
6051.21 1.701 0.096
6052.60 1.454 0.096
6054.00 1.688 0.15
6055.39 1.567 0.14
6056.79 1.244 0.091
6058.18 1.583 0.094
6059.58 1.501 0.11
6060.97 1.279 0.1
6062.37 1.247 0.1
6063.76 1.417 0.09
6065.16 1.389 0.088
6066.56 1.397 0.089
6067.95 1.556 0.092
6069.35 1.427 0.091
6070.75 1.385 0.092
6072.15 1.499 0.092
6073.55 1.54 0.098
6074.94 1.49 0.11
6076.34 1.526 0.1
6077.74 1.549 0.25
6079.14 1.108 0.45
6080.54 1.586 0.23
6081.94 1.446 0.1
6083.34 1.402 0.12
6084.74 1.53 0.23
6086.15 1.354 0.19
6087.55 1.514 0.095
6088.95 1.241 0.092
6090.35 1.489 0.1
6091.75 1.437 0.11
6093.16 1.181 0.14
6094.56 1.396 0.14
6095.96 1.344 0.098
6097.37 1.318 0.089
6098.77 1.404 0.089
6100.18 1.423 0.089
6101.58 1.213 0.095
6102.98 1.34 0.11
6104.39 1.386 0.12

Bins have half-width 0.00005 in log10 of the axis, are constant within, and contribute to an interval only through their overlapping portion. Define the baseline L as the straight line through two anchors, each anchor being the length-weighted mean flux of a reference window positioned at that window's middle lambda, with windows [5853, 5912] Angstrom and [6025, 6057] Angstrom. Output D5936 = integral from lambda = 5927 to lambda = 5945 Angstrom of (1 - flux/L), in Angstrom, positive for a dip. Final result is -0.9 Angstrom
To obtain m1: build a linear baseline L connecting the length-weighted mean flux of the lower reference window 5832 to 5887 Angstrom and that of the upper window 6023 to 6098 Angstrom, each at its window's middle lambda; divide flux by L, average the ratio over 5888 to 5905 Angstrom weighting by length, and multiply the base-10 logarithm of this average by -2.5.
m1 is 0.258 mag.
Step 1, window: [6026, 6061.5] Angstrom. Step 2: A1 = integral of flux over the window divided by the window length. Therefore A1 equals 1.45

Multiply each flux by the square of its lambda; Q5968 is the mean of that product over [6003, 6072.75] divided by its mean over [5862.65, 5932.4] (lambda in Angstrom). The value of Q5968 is 1.1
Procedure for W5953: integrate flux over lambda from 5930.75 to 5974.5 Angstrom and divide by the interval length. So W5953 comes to 1.38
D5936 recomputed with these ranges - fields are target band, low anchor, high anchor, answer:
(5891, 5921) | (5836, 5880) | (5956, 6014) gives 2.9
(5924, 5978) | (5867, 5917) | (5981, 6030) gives -3.1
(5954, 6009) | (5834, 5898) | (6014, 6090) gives 0.4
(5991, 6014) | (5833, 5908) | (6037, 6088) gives 0.9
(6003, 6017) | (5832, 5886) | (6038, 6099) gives 1.2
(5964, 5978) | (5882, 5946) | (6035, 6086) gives -0.7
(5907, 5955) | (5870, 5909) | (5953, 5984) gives -3.0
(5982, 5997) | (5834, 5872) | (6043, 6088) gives 0.6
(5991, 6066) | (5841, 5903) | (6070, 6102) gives -1.0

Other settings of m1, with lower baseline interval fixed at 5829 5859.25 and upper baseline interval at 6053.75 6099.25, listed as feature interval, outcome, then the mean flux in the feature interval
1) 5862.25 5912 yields 0.11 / 1.27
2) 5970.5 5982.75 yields 0.02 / 1.39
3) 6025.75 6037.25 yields -0.05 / 1.48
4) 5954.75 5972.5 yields 0.02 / 1.38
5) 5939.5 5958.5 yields 0.02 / 1.38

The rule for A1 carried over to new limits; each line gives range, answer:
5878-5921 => 1.24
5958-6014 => 1.37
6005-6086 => 1.42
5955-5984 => 1.38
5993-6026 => 1.35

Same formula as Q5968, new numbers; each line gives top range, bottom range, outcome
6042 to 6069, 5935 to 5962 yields 1.07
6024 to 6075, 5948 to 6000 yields 1.07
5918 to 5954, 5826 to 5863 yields 1.02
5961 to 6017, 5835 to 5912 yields 1.07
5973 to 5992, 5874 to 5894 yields 1.16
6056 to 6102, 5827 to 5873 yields 1.08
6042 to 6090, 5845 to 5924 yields 1.16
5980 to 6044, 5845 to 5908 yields 1.12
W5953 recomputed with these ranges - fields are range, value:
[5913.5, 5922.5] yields 1.39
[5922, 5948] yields 1.38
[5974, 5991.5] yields 1.38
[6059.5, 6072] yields 1.4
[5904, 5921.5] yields 1.38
